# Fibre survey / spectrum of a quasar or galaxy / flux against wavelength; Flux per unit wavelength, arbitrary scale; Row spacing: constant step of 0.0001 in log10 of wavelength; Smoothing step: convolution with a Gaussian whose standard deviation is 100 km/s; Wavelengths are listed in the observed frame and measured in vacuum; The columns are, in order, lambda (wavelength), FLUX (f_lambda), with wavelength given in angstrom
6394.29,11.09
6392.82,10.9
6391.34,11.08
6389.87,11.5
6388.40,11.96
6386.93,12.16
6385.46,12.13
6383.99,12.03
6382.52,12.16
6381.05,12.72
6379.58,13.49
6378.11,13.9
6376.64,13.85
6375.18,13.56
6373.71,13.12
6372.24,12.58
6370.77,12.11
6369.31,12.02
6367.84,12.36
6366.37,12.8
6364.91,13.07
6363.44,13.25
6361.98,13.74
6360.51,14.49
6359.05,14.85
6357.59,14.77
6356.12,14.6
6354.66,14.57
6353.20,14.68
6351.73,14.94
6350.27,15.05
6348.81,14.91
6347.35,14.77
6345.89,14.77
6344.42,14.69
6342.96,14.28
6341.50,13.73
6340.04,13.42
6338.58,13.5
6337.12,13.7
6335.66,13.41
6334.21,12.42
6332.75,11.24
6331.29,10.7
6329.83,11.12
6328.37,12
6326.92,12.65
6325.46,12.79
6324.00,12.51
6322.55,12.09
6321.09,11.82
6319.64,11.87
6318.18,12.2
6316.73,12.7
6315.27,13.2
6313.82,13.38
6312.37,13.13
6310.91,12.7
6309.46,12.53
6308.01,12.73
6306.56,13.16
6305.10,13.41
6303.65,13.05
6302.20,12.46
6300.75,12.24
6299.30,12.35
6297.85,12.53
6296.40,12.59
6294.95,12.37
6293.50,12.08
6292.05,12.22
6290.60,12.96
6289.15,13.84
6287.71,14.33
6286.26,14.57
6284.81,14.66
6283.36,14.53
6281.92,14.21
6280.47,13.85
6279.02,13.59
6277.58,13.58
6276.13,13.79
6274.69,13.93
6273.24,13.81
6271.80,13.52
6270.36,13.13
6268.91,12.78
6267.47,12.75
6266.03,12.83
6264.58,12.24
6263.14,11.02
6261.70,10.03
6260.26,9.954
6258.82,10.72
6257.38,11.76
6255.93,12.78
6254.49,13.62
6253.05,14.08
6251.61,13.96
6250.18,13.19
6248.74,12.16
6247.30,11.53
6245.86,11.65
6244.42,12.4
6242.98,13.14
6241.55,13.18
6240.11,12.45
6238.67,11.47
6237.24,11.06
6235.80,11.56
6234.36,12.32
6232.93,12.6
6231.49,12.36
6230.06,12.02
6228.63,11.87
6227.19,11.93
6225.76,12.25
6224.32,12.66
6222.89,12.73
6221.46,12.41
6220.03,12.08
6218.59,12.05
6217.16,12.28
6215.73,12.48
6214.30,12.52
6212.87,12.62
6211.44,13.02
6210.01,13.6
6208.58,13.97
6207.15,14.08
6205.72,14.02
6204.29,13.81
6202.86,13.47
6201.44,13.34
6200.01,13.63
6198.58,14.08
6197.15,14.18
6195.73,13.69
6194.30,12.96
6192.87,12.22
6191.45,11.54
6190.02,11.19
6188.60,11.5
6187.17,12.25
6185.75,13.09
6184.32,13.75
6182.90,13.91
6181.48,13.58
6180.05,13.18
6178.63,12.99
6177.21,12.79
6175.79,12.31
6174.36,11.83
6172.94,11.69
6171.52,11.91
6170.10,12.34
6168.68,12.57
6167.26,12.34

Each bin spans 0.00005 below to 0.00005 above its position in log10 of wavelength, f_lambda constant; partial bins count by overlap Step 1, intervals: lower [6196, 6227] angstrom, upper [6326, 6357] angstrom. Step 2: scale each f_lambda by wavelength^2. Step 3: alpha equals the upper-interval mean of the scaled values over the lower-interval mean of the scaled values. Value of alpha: 1.1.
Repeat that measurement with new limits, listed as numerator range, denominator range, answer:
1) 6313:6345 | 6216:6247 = 1.07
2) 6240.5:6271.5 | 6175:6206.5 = 0.96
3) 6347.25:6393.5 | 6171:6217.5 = 1.08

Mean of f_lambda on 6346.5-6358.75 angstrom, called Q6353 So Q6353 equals 14.8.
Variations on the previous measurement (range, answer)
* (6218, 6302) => 12.7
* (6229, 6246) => 12.2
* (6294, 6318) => 12.8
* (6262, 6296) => 13.3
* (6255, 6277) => 12.4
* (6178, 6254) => 12.8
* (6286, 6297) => 13.1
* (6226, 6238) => 12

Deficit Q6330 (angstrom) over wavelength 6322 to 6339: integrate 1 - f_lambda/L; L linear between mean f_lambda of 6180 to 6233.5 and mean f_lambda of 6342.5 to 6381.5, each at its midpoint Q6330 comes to 1.7 angstrom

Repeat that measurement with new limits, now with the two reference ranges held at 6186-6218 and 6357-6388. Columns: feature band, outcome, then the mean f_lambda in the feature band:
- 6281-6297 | -0.55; 13.5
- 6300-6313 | 0.24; 12.8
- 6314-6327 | 0.61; 12.5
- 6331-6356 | -1.55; 13.9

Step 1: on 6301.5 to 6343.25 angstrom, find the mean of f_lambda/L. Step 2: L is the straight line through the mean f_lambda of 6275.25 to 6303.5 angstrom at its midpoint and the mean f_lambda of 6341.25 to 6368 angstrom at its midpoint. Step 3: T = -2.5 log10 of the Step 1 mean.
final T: 0.09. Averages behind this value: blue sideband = 13.3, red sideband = 14.3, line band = 12.7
